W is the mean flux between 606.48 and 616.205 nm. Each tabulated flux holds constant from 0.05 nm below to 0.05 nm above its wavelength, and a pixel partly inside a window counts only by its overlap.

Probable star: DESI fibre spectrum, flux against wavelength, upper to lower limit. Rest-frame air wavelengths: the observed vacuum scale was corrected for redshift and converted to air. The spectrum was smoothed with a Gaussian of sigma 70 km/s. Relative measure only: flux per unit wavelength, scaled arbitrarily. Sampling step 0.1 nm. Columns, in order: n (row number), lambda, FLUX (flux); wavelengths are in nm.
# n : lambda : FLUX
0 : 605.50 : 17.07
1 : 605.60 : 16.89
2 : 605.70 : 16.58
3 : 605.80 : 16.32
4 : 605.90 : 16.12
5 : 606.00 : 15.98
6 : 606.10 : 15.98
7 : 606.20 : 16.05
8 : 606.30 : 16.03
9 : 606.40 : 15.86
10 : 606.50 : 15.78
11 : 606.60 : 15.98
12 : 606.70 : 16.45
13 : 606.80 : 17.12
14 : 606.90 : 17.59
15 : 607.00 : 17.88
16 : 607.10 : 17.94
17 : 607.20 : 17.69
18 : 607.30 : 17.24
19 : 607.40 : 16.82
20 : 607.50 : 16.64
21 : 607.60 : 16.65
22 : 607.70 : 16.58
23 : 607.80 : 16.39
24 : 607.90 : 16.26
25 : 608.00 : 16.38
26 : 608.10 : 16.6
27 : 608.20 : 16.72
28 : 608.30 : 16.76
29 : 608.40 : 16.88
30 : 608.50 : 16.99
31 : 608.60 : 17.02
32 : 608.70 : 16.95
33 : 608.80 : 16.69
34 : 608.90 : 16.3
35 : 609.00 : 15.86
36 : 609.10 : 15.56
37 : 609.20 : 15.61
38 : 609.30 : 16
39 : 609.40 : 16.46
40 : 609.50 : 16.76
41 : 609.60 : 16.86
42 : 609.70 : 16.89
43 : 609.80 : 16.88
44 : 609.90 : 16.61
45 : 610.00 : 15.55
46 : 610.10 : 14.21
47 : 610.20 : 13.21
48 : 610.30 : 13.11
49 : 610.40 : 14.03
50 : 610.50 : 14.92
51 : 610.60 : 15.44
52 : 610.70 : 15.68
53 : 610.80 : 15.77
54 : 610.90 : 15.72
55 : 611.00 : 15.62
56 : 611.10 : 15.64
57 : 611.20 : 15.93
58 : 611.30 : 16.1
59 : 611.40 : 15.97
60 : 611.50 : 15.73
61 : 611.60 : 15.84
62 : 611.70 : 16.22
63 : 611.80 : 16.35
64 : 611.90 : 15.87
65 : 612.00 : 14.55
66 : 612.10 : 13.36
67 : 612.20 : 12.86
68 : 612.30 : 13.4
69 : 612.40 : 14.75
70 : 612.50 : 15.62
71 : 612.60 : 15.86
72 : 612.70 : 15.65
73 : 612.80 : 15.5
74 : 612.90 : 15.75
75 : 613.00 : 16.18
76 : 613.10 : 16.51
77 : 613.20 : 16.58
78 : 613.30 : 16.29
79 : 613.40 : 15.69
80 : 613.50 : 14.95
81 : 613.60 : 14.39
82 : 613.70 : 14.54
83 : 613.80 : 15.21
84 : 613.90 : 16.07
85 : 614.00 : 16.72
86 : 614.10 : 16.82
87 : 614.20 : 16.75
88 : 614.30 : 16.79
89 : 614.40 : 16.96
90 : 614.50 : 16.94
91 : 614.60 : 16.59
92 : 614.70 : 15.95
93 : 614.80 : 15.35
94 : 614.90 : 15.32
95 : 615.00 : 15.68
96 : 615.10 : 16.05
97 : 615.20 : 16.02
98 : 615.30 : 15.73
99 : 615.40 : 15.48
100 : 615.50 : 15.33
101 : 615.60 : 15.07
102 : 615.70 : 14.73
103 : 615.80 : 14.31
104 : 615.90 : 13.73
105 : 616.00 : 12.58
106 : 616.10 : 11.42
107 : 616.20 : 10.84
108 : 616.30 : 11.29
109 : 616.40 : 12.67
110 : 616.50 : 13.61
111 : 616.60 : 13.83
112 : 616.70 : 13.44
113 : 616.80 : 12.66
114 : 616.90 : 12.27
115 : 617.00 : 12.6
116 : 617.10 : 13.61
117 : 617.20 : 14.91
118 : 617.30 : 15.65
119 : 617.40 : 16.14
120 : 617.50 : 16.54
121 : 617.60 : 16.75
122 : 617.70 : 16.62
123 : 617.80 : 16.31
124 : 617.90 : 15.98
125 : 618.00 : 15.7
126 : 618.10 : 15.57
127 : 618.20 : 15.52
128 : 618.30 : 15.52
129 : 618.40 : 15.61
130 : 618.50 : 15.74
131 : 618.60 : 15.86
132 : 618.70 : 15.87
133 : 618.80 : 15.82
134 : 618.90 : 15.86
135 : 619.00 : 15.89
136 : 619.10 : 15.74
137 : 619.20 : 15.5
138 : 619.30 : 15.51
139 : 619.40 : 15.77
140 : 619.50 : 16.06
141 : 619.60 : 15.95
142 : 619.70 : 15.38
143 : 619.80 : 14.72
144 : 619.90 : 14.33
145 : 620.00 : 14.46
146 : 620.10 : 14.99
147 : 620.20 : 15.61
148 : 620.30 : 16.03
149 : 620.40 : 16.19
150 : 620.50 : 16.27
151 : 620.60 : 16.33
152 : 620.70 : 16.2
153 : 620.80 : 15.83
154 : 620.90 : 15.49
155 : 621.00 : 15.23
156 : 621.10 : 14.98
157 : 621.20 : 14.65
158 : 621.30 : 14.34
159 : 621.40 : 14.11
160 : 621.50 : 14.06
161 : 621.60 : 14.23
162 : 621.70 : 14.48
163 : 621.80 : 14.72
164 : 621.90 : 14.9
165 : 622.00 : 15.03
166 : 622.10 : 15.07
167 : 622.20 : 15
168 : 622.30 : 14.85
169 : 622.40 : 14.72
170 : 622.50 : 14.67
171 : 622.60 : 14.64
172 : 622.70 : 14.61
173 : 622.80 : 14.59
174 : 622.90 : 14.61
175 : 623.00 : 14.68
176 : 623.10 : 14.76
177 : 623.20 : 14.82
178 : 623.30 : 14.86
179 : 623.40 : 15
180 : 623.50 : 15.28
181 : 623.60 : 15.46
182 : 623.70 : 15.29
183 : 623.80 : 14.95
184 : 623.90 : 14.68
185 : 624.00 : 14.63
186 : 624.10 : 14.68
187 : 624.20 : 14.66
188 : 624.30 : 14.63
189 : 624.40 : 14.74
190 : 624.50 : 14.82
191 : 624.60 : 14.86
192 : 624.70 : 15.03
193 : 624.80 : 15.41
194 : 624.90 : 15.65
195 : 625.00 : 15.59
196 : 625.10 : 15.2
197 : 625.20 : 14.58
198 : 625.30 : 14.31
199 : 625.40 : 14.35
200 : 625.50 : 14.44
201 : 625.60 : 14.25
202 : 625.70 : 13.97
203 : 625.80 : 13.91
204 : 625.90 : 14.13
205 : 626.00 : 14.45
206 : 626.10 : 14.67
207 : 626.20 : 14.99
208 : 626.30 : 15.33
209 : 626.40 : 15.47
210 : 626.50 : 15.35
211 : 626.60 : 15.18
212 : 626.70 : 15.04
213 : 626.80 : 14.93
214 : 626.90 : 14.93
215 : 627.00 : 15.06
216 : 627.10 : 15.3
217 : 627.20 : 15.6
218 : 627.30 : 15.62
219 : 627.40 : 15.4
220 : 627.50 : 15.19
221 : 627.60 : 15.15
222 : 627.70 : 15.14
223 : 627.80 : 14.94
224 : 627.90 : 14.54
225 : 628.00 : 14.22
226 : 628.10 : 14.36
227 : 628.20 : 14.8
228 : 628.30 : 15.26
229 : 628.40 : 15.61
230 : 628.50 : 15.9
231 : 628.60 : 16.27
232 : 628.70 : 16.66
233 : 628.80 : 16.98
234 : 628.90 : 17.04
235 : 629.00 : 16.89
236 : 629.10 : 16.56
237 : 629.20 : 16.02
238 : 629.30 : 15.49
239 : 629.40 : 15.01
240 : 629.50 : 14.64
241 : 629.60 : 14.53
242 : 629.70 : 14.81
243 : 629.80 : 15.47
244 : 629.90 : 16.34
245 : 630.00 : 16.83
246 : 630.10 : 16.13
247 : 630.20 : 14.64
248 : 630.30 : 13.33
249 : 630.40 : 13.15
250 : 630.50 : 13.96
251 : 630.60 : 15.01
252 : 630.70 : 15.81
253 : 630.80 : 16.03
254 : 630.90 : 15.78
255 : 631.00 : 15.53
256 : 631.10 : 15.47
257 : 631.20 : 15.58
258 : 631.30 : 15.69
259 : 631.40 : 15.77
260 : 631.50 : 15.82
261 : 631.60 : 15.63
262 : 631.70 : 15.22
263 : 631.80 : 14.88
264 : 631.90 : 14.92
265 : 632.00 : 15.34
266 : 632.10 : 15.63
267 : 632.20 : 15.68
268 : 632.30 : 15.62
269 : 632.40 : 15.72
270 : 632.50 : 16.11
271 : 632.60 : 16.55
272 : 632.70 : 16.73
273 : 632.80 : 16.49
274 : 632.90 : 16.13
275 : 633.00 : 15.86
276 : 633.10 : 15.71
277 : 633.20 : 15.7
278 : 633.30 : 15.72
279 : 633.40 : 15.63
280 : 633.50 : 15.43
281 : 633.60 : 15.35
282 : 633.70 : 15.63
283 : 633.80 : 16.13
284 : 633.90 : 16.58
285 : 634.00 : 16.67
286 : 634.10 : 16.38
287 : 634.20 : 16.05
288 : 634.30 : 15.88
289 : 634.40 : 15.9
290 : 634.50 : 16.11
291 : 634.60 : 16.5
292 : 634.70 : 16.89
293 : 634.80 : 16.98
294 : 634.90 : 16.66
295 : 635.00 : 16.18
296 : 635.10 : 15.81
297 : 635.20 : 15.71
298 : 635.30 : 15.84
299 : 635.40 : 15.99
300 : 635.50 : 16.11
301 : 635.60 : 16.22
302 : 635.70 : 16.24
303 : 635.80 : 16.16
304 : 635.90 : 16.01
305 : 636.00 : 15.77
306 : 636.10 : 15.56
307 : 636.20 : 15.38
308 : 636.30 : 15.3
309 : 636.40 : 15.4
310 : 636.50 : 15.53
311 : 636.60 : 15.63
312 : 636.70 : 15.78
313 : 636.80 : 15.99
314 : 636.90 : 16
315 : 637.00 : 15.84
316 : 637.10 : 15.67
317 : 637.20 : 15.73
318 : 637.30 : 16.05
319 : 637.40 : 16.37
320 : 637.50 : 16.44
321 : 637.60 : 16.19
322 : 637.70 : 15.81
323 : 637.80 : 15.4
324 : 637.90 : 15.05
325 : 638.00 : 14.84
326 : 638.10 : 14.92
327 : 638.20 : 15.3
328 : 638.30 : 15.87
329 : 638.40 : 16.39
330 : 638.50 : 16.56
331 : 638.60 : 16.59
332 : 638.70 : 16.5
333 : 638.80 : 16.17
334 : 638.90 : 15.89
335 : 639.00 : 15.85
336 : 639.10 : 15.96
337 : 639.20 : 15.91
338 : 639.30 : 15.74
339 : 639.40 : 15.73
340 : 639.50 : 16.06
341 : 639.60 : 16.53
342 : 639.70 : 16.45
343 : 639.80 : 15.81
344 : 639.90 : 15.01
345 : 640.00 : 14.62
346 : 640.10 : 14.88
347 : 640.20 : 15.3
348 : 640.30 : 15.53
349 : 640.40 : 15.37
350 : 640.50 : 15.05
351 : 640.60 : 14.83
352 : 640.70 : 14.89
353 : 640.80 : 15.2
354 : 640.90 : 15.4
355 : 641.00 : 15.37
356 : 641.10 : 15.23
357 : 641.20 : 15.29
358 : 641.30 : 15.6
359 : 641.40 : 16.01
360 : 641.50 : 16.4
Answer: 15.8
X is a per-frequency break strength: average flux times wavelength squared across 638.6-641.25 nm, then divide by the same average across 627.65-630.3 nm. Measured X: 1.04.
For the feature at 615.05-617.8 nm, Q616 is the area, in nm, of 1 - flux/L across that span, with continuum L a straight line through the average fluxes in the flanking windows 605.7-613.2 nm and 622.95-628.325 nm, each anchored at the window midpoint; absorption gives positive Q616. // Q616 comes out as 0.224 nm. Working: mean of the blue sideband 16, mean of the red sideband 14.9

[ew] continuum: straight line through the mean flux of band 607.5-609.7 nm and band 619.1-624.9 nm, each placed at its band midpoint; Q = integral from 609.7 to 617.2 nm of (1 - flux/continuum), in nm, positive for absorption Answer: 0.45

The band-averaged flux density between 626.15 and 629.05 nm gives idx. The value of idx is 15.4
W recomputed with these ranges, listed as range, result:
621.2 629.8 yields 15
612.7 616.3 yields 15.3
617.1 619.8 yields 15.8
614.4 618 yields 14.7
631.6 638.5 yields 15.9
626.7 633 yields 15.5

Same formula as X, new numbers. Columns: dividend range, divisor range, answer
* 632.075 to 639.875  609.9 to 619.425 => 1.12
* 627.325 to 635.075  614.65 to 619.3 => 1.10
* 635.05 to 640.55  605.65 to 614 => 1.08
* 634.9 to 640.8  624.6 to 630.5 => 1.07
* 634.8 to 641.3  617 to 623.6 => 1.09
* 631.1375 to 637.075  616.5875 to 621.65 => 1.09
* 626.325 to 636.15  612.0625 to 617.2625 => 1.11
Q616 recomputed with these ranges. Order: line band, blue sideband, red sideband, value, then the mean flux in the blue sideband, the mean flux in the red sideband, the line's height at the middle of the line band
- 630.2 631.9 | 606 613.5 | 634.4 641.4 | 0.074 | 16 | 15.8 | 15.8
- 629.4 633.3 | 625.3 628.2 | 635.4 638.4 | -0.056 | 14.8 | 15.8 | 15.3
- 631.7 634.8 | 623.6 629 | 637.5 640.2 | -0.094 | 15.1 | 15.8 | 15.5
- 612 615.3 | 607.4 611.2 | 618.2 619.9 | 0.041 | 16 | 15.6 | 15.8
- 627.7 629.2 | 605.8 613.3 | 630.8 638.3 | 0.016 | 16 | 15.8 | 15.9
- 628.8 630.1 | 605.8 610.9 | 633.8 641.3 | 0.006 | 16.2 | 15.8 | 15.9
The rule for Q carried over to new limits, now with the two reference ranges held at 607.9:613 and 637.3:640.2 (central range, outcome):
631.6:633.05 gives 0.00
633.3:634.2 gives -0.01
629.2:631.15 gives 0.07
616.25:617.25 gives 0.17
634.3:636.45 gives -0.03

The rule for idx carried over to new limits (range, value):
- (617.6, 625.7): 15.2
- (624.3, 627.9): 14.9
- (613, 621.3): 15.2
